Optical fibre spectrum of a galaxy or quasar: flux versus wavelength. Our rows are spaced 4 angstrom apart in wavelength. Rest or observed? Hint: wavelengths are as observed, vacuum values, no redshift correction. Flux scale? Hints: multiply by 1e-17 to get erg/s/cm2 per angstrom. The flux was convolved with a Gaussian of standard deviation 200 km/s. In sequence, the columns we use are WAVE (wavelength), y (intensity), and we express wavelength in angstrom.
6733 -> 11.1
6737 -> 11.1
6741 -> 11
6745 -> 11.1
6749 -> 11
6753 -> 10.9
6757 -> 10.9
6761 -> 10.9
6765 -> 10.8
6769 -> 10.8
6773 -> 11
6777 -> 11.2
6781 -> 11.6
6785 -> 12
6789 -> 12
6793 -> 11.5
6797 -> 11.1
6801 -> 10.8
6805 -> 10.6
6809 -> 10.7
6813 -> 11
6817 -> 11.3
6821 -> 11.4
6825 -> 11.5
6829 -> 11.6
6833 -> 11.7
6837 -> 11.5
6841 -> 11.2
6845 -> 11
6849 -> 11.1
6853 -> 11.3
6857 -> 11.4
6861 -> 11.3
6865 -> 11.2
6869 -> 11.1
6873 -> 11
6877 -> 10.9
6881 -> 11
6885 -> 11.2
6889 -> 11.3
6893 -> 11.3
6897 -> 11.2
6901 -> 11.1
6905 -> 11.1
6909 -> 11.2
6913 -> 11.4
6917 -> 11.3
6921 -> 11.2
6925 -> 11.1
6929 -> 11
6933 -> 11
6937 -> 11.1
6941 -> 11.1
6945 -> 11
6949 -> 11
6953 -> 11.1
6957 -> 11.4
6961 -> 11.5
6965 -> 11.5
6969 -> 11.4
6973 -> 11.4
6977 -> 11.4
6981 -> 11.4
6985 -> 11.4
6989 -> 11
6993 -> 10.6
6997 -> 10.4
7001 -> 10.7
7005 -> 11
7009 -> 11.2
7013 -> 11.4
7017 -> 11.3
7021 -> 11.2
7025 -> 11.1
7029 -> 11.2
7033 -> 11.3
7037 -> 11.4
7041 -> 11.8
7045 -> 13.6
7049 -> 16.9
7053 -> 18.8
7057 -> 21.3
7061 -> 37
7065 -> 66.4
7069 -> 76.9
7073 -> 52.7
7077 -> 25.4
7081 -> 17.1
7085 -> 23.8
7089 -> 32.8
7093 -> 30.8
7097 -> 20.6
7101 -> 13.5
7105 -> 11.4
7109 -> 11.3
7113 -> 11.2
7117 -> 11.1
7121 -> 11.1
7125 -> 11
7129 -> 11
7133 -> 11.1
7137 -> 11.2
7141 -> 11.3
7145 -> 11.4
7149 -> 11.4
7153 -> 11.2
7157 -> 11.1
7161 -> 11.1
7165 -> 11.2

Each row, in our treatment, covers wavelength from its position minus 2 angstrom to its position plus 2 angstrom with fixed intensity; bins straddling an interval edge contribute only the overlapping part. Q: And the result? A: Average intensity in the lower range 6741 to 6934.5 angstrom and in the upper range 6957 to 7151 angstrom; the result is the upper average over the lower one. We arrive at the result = 1.56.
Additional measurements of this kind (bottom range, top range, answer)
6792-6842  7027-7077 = 2.58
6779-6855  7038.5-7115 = 2.38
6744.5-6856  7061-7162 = 1.92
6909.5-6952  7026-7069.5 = 2.24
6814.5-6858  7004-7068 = 1.67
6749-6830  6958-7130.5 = 1.62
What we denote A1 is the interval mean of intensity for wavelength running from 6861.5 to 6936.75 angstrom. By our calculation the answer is 11.1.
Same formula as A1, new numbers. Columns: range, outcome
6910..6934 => 11.2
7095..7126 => 12.7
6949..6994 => 11.3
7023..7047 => 11.7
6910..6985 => 11.2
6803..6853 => 11.2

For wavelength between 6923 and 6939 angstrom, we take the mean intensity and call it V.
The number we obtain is 11.1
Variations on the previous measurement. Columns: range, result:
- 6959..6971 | 11.5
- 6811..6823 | 11.2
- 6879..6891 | 11.2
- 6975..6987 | 11.4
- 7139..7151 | 11.4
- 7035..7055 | 14.5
